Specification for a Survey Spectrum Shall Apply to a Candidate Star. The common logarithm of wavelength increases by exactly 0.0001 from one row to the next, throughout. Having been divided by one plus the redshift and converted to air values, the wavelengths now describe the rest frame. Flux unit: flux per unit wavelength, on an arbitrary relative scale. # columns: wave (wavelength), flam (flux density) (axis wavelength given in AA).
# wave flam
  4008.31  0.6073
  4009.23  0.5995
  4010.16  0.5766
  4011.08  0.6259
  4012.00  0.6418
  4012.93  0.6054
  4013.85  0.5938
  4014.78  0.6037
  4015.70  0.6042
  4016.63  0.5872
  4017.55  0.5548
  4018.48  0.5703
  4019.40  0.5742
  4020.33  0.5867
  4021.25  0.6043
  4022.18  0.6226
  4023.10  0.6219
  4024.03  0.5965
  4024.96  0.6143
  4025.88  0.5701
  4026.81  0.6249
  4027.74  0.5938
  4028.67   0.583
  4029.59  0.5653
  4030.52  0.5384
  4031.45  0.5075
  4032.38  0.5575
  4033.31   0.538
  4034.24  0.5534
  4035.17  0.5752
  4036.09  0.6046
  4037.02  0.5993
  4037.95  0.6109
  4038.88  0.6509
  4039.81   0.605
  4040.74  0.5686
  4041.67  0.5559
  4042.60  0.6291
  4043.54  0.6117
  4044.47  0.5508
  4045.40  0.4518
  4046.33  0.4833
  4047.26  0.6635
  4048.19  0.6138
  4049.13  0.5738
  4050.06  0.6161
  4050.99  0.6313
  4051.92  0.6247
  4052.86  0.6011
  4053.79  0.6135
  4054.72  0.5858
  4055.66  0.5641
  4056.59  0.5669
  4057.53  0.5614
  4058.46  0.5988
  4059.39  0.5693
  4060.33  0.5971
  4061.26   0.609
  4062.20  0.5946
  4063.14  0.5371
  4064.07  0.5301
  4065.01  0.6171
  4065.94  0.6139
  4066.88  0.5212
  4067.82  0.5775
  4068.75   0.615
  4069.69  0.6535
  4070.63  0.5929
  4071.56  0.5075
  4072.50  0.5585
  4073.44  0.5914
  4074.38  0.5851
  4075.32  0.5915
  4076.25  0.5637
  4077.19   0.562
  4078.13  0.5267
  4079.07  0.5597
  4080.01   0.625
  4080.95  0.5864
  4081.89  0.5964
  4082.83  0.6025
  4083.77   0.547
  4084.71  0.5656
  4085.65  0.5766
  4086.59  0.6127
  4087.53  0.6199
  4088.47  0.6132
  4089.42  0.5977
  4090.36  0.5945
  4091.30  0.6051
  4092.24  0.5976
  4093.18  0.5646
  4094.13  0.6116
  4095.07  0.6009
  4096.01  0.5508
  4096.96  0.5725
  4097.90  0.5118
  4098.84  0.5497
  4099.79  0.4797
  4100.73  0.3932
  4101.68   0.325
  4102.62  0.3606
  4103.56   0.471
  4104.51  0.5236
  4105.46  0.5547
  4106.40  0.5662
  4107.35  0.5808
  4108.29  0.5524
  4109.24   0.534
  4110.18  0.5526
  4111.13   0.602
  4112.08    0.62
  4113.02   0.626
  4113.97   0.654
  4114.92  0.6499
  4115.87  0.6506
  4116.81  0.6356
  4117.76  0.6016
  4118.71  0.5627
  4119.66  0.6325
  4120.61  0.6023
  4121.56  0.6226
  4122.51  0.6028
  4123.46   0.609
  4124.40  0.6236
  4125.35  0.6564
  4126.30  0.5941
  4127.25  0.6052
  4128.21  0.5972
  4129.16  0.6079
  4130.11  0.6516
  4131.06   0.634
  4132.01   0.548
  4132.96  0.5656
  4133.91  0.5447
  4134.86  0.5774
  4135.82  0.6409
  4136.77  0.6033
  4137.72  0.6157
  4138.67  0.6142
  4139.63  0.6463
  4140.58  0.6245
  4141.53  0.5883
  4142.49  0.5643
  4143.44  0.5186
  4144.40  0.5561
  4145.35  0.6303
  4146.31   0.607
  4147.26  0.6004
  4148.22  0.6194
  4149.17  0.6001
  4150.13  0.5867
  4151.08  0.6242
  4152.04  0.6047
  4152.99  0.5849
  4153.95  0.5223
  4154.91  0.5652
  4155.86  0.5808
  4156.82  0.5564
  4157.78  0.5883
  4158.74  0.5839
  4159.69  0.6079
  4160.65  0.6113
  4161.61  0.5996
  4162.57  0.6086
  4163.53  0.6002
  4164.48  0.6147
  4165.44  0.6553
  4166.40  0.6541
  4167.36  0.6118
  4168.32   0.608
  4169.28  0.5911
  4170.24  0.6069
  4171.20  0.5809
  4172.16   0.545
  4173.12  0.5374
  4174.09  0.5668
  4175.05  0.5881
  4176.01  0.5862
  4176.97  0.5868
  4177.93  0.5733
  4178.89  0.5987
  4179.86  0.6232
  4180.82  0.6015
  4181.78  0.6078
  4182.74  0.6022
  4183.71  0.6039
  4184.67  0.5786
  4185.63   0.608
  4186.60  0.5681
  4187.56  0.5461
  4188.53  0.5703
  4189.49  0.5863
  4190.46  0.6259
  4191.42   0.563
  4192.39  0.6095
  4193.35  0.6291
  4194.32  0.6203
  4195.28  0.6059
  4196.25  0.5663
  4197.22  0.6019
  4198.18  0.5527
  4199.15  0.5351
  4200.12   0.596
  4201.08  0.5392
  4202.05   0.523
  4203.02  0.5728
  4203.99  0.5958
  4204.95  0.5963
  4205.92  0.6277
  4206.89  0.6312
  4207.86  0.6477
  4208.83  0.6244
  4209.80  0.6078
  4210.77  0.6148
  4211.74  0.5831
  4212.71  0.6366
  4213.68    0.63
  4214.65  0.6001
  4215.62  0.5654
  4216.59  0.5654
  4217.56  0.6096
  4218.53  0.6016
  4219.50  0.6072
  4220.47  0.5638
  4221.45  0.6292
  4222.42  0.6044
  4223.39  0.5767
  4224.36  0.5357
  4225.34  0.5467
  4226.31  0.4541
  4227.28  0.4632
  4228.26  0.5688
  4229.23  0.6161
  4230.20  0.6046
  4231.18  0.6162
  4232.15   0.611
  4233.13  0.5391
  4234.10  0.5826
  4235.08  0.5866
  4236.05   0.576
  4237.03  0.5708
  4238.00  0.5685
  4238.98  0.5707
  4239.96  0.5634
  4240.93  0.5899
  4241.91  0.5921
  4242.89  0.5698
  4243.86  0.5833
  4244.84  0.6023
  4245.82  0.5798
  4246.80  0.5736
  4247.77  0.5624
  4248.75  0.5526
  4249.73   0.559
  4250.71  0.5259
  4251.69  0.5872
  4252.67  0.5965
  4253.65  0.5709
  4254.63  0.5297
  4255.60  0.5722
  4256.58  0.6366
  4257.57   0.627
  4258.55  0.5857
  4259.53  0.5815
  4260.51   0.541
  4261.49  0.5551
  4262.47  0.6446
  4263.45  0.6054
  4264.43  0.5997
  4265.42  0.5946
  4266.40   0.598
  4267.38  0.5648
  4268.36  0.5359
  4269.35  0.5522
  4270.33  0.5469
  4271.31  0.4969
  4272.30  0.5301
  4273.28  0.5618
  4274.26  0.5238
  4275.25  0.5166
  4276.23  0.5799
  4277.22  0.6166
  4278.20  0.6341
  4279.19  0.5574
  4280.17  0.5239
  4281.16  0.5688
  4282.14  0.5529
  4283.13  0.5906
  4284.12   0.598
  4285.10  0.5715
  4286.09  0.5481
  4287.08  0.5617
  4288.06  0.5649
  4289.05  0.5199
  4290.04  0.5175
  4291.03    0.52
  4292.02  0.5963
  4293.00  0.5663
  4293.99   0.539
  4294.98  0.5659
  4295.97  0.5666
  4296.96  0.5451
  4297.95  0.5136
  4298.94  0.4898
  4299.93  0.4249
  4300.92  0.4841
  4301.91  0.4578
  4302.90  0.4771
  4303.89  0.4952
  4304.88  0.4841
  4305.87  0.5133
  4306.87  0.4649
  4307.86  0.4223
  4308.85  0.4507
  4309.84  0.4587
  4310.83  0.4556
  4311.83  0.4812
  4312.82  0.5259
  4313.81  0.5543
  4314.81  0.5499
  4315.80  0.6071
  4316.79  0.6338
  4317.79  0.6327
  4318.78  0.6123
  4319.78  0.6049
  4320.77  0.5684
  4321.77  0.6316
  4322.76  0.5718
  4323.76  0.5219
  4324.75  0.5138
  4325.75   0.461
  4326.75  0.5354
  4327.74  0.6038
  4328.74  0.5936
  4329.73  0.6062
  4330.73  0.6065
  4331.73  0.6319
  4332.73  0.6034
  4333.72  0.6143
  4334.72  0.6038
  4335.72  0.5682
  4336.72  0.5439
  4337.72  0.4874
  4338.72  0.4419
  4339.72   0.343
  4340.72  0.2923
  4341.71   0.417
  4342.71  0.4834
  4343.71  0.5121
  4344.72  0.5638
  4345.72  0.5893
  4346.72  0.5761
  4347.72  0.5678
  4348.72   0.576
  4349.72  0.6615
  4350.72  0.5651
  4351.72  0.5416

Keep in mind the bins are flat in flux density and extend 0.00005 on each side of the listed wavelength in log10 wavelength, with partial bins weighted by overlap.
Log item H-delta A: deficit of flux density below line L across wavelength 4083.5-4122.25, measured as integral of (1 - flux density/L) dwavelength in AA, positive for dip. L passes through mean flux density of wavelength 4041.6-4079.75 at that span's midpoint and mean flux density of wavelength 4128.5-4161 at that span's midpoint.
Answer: 1.3 AA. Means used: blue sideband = 0.58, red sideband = 0.593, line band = 0.567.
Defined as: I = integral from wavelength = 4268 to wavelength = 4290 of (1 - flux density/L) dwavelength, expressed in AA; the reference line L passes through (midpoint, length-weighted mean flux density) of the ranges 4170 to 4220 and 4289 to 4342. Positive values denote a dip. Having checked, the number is -0.4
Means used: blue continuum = 0.591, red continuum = 0.528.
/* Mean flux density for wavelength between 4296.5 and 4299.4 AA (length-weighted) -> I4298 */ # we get 0.516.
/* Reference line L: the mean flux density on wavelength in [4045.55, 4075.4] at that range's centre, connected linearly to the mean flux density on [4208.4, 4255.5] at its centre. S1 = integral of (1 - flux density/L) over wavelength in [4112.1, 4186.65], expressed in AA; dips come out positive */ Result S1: -2.42 AA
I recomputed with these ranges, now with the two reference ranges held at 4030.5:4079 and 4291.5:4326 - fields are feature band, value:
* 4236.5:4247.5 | -0.8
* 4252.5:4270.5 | -1.5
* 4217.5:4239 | -1.2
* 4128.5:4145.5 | -1.0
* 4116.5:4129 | -1.0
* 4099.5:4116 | 0.9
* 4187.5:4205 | -1.0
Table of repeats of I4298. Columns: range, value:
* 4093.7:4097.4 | 0.584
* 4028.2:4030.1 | 0.574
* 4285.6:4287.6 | 0.556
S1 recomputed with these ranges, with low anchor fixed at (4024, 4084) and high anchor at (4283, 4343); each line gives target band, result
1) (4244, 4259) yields -1.0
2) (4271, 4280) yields -0.3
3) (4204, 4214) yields -1.2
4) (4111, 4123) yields -1.1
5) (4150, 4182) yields -1.9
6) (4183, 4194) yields -0.7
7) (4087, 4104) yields 1.1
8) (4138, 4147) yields -0.5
